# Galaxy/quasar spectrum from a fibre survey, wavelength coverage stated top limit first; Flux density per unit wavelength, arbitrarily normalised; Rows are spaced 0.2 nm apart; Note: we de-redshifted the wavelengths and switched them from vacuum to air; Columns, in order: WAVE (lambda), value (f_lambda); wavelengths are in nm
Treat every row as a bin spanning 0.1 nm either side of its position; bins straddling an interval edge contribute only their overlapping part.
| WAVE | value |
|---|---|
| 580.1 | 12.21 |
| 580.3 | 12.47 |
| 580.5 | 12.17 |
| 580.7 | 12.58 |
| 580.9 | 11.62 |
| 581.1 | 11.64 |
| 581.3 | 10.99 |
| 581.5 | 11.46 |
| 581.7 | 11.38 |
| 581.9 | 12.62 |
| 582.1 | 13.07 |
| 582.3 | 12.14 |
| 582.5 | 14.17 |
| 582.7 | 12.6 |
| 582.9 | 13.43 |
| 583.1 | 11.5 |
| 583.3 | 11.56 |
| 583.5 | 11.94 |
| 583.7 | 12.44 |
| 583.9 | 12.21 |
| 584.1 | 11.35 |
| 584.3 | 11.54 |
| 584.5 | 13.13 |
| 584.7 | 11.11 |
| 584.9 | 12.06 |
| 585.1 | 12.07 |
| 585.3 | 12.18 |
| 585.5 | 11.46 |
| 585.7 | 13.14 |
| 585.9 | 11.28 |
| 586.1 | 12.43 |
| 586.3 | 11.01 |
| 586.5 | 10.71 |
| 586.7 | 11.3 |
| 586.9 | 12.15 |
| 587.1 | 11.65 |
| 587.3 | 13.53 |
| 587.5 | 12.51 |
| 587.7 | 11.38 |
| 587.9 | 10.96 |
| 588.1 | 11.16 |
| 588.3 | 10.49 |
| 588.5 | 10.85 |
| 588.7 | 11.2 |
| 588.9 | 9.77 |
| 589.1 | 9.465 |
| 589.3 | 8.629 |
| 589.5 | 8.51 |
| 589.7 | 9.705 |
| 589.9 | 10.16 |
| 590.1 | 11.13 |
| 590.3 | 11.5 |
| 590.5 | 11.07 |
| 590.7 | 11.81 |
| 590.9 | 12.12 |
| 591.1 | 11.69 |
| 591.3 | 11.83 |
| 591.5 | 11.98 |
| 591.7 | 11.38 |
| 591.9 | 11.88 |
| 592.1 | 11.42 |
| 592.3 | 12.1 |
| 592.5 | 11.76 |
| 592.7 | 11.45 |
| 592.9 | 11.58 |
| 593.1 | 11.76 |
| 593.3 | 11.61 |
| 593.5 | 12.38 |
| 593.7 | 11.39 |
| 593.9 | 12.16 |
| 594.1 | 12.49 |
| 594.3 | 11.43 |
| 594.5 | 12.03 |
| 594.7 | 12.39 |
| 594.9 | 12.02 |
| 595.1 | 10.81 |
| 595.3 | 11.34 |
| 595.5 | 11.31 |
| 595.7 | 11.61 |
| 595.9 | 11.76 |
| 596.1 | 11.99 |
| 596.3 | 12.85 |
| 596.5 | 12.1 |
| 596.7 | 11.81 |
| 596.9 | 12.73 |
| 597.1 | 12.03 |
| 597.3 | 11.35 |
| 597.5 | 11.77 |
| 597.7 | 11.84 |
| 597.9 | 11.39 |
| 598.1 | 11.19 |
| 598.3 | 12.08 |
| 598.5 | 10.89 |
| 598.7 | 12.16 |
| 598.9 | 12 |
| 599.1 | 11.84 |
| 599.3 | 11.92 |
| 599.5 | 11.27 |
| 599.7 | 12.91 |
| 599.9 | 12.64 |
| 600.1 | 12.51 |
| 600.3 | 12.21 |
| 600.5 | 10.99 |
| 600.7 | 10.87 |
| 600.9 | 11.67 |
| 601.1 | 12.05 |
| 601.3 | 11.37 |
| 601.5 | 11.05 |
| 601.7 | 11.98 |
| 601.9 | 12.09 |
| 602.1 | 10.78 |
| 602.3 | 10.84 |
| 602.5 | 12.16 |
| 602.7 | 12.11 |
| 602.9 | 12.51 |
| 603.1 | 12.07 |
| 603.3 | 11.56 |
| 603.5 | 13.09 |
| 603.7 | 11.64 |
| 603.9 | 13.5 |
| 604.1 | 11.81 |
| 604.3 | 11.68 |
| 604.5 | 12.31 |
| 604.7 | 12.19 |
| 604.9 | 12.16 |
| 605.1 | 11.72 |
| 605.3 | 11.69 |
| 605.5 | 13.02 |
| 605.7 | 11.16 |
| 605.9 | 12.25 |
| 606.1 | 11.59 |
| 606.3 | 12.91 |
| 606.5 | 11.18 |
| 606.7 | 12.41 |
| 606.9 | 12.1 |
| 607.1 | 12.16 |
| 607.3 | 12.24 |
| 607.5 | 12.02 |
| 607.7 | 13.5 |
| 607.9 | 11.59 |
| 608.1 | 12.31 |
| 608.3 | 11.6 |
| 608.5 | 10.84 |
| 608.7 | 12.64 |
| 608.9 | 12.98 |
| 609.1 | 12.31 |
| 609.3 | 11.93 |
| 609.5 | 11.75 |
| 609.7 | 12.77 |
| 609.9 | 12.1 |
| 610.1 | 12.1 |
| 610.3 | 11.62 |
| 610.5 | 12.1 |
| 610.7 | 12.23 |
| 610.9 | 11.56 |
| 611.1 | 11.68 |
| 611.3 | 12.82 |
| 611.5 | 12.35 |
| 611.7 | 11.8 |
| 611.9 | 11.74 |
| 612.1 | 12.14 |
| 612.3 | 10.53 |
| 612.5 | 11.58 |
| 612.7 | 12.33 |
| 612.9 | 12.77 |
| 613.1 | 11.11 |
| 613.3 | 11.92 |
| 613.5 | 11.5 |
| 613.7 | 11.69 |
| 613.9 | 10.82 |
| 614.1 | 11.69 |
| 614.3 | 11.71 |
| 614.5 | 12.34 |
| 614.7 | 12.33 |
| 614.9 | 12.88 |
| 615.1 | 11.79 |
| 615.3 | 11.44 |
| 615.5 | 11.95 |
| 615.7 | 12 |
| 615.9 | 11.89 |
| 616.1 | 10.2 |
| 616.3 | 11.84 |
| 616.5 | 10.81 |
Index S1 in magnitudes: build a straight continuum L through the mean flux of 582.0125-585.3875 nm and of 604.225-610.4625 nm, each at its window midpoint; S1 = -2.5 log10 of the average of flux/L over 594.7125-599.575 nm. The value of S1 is 0.04 mag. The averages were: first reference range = 12.3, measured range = 11.8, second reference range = 12.1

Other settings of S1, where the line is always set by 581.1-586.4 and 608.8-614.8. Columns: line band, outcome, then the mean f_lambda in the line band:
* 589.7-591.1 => 0.08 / 11.2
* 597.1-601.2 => 0.02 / 11.8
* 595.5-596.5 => 0.00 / 12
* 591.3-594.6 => 0.02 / 11.8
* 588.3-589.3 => 0.18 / 10.2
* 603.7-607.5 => -0.01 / 12.1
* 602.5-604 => -0.03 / 12.3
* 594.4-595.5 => 0.03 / 11.7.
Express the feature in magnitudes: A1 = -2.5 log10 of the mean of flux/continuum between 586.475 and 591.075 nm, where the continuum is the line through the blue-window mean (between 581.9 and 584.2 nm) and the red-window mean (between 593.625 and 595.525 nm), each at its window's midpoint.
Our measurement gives 0.106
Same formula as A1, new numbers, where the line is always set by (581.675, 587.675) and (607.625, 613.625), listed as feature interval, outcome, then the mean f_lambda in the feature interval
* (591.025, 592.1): 0.03 mag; 11.7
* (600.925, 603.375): 0.03 mag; 11.7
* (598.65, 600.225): -0.01 mag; 12.2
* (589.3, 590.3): 0.22 mag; 9.91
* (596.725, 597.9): 0.02 mag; 11.9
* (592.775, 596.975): 0.02 mag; 11.9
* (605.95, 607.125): 0.00 mag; 12.1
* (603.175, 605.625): -0.01 mag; 12.2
